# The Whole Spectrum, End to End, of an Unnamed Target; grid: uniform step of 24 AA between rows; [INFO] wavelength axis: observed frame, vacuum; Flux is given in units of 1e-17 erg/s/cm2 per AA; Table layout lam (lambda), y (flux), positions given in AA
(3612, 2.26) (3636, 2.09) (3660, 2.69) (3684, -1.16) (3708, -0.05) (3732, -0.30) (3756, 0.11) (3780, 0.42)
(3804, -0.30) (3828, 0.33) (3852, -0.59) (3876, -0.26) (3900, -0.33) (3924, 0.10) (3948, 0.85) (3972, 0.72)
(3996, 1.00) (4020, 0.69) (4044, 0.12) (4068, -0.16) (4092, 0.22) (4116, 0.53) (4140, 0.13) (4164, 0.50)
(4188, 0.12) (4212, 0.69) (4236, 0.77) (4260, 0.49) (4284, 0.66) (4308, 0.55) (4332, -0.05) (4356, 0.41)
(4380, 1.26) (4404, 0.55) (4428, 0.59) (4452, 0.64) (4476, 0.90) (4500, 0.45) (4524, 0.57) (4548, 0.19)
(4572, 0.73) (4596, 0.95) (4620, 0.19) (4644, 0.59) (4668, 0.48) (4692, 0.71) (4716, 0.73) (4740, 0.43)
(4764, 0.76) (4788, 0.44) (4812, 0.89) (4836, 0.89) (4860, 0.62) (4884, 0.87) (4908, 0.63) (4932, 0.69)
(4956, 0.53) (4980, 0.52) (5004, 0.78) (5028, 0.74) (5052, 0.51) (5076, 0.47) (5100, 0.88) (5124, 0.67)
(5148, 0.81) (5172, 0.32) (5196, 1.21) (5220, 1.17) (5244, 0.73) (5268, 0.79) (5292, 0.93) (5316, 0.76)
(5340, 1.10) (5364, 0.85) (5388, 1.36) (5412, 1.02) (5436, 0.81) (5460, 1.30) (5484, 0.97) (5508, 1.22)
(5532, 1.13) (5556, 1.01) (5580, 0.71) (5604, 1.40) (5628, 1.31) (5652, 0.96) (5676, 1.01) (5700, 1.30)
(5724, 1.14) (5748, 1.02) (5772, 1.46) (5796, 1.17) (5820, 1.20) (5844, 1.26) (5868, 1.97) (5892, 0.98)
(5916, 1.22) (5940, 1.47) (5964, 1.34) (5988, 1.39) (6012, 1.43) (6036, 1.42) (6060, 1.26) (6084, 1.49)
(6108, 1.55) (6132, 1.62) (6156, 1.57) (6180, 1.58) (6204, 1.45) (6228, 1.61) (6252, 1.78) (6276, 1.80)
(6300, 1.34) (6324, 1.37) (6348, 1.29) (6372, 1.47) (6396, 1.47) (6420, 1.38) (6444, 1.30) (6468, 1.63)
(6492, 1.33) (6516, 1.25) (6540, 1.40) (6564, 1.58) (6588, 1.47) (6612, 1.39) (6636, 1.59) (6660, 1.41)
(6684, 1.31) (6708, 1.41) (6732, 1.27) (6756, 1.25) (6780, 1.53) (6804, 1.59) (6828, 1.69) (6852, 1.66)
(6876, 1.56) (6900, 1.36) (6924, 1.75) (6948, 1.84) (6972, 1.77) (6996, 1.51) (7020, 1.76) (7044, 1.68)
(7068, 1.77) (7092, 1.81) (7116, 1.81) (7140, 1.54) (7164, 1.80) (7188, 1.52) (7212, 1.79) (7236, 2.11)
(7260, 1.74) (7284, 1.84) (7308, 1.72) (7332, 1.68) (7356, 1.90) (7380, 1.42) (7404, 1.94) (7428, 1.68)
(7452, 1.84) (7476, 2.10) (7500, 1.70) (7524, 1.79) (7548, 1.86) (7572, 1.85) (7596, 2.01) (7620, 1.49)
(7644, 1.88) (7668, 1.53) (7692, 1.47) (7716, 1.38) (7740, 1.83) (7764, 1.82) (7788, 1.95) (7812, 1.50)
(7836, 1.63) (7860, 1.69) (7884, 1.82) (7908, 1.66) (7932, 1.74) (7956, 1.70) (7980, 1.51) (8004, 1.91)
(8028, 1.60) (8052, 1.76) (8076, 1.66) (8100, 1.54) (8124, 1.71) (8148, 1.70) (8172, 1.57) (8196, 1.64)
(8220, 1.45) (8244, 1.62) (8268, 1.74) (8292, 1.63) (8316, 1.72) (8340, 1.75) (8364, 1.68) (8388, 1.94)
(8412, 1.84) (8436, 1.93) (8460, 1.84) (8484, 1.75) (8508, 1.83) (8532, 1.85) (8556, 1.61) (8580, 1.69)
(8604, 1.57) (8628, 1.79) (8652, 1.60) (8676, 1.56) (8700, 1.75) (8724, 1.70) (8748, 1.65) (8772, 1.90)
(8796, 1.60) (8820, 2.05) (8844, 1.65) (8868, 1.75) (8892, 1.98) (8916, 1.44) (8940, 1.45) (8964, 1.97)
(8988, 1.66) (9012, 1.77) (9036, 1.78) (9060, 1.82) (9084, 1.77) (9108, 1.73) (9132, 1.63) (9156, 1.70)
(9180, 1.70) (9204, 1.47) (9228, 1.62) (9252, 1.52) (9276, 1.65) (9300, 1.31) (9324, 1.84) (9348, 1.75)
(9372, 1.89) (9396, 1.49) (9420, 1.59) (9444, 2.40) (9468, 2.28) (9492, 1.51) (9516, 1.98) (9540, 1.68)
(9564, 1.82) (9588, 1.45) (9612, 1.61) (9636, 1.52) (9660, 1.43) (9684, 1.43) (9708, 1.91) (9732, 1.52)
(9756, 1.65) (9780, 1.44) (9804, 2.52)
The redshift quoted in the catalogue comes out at 0.303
